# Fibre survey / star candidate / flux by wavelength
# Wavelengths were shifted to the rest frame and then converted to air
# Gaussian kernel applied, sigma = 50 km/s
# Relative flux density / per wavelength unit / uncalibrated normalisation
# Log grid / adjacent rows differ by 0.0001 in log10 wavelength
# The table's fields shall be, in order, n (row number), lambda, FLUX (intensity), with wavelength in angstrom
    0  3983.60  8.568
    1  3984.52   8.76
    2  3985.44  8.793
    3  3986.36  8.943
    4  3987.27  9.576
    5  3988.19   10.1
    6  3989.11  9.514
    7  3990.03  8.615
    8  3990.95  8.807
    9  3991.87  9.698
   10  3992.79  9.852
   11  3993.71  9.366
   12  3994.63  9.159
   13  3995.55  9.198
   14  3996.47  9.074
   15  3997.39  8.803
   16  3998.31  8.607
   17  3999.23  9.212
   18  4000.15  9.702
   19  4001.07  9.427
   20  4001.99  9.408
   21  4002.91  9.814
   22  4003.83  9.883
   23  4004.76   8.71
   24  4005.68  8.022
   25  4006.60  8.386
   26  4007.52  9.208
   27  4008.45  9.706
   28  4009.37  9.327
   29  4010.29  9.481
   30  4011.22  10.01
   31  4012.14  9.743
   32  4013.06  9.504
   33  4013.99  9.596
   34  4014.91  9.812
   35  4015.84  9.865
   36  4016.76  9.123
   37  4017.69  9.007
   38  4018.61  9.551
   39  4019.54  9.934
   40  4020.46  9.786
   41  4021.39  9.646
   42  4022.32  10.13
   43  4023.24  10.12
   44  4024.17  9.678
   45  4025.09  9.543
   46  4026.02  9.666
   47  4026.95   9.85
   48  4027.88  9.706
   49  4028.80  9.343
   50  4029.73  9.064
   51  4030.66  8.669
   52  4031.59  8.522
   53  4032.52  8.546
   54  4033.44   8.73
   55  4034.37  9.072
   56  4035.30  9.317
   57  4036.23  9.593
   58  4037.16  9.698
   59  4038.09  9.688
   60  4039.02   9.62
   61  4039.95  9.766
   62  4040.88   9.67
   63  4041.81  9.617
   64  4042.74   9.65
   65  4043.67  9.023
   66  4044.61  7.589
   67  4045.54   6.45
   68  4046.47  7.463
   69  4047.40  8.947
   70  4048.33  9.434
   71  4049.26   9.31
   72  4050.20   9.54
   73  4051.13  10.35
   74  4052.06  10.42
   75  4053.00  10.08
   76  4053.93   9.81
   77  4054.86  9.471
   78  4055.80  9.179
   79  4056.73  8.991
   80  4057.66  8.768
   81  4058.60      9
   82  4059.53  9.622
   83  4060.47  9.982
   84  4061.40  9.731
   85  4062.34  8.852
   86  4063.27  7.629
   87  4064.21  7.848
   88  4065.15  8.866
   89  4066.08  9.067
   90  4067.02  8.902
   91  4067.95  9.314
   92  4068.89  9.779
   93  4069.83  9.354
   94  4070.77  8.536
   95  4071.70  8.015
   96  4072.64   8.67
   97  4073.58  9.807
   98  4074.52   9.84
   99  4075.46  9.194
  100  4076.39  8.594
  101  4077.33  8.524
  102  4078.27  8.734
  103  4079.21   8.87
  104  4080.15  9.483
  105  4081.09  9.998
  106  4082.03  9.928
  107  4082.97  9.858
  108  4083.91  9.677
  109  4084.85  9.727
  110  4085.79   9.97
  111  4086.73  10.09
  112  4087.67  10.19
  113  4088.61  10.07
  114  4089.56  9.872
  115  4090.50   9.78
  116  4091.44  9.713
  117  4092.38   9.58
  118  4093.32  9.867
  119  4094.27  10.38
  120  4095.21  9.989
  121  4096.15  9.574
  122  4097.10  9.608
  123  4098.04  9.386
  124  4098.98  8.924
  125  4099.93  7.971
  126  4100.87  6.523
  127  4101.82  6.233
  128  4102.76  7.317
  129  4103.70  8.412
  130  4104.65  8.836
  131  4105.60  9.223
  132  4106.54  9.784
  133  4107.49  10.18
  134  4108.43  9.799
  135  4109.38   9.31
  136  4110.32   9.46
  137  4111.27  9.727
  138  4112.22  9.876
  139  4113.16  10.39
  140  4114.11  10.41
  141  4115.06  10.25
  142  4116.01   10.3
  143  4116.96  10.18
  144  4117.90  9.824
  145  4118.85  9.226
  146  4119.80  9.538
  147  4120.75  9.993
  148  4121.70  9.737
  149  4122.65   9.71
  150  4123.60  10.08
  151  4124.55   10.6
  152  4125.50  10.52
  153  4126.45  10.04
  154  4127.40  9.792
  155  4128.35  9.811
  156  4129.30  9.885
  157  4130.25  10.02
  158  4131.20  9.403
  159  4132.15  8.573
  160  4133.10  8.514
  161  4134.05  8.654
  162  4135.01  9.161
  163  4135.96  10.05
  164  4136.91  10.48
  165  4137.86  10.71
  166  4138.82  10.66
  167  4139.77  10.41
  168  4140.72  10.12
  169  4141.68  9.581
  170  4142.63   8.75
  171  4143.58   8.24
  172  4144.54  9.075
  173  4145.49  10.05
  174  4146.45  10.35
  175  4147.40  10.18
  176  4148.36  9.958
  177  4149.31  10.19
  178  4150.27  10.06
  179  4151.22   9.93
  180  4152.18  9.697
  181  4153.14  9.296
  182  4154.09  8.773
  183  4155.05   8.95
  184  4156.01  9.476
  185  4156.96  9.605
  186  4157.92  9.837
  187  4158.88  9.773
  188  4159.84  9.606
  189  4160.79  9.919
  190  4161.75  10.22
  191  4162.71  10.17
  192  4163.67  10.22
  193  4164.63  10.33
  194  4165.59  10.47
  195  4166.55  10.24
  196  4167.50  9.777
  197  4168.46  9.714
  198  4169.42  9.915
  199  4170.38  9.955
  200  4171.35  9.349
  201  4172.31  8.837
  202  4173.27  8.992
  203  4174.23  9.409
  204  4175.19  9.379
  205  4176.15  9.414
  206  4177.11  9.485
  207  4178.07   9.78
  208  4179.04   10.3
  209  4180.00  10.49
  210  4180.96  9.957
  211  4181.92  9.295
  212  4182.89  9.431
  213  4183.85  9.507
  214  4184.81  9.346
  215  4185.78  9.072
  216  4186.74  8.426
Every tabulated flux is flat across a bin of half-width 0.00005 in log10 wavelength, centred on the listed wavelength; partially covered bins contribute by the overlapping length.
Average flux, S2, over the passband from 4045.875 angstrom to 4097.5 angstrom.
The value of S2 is 9.37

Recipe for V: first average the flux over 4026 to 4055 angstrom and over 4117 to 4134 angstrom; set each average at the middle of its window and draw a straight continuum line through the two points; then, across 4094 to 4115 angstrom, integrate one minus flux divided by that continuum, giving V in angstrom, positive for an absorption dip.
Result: 0.9 angstrom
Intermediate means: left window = 9.23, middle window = 9.16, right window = 9.71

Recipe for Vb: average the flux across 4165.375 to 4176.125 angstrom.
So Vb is 9.61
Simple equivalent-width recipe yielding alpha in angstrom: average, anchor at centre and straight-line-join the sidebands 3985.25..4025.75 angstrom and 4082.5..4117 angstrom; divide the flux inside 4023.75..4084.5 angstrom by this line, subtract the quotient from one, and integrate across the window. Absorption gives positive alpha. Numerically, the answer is 1.5 angstrom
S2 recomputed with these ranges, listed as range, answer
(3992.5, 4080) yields 9.24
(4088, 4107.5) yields 9.08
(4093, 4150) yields 9.56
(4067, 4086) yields 9.28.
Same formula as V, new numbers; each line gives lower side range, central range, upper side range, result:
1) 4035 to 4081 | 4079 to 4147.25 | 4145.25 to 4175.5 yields -0.8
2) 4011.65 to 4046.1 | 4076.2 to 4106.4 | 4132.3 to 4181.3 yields 1.0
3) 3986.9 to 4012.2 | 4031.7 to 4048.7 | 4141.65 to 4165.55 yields 0.8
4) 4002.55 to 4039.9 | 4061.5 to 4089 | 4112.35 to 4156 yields 1.0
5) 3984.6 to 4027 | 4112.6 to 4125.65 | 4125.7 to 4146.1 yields -0.6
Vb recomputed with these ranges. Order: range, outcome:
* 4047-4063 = 9.48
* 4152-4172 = 9.77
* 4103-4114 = 9.53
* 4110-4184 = 9.77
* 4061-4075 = 8.94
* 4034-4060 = 9.25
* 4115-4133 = 9.83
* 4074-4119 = 9.43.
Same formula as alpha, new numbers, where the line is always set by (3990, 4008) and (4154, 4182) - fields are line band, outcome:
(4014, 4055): -0.36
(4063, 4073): 0.69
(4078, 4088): -0.26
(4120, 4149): -0.44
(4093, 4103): 0.82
